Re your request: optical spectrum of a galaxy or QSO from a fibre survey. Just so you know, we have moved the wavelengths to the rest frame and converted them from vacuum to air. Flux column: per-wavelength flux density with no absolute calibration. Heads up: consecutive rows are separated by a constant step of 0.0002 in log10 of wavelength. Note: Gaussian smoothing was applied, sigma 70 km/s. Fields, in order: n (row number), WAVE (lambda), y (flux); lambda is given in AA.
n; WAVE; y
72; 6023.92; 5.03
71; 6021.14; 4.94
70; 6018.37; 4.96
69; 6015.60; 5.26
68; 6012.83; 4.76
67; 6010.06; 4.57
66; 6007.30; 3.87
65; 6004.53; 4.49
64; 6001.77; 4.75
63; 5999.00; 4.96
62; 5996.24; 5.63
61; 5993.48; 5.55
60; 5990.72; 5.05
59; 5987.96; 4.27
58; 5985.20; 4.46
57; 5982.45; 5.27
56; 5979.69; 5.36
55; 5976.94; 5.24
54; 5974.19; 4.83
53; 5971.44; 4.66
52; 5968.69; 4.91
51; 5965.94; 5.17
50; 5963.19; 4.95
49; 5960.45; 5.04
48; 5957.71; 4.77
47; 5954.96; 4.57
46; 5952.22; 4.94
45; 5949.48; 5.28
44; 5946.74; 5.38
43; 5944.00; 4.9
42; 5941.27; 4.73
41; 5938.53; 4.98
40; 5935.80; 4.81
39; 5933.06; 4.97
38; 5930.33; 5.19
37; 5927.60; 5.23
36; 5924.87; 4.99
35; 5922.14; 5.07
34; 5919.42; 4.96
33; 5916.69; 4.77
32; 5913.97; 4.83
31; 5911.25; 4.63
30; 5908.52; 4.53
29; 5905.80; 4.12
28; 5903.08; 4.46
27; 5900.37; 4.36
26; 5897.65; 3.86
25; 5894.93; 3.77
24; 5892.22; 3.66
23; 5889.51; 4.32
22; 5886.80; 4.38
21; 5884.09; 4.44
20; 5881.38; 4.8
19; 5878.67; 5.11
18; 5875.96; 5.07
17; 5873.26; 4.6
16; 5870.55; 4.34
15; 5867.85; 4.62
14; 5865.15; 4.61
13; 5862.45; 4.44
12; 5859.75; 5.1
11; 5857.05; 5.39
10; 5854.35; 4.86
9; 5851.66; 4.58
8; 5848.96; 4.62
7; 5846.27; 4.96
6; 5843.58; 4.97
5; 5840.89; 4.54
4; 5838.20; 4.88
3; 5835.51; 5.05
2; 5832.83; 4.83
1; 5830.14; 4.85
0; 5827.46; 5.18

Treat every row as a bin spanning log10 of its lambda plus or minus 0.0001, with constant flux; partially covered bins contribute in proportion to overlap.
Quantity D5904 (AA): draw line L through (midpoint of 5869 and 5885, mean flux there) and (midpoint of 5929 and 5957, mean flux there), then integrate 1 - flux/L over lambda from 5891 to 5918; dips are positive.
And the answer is 2.97 AA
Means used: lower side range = 4.73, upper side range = 4.97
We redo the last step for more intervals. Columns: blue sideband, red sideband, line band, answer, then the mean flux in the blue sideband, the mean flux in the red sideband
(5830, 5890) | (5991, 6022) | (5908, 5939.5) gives -0.7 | 4.76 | 4.89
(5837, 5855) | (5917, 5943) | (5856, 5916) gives 4.3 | 4.77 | 4.98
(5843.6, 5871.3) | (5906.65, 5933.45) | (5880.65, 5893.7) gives 1.5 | 4.77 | 4.9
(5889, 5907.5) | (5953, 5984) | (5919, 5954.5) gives -3.6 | 4.08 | 4.98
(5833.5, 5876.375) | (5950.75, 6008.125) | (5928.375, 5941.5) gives -0.3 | 4.78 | 4.9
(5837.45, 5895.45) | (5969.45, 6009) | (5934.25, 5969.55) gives -1.1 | 4.65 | 4.88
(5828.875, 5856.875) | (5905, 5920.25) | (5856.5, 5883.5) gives -0.1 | 4.84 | 4.65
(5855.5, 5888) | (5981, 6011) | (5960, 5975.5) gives -0.4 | 4.74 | 4.81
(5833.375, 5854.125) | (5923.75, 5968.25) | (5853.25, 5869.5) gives 0.0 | 4.81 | 4.99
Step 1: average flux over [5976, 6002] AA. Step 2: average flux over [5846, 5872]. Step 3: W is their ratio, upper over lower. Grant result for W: 1.1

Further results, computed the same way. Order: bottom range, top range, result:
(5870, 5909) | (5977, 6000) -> 1.16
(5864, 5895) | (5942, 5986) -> 1.11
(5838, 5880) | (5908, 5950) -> 1.03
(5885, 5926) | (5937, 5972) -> 1.11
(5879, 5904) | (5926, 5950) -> 1.18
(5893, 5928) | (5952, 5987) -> 1.08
